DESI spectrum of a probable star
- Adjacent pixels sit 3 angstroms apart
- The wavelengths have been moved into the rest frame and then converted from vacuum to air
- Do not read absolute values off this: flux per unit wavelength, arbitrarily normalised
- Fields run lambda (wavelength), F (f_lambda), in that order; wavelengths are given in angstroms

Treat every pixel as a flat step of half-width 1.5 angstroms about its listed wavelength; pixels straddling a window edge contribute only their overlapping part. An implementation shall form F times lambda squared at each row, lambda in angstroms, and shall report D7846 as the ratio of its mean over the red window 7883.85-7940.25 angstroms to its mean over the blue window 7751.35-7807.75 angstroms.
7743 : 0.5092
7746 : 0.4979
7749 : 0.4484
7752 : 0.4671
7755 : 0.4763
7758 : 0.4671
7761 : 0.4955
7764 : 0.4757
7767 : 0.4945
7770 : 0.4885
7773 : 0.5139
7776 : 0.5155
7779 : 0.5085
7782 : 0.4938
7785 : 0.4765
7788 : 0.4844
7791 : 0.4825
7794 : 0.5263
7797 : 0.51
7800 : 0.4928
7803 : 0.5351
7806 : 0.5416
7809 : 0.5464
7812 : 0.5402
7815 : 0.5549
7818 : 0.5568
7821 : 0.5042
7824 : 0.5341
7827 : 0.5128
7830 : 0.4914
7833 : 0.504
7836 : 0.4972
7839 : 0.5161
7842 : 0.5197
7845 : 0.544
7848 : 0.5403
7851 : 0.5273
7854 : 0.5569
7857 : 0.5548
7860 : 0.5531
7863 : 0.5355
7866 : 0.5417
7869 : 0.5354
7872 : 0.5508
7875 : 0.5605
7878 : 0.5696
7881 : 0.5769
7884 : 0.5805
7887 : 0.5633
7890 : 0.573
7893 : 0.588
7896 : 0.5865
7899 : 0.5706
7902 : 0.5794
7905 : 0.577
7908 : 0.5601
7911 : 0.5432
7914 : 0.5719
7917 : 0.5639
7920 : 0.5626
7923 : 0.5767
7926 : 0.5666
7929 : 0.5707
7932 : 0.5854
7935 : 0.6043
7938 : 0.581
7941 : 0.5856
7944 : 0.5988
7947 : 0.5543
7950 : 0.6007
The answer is 1.2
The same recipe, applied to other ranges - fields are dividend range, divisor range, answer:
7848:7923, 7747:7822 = 1.14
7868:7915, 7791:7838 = 1.11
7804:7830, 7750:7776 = 1.11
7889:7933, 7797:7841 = 1.12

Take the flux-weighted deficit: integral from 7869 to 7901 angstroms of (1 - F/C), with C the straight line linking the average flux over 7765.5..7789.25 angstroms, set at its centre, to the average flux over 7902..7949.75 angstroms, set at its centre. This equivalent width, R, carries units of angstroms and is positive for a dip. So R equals -1.0 angstroms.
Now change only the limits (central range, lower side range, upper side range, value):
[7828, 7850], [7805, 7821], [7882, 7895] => 1.5 angstroms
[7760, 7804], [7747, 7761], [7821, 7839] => -1.4 angstroms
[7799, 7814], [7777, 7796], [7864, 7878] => -0.7 angstroms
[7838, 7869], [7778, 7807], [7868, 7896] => 0.5 angstroms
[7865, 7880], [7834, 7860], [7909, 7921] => -0.3 angstroms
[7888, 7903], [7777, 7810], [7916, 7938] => -0.5 angstroms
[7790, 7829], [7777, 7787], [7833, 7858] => -1.3 angstroms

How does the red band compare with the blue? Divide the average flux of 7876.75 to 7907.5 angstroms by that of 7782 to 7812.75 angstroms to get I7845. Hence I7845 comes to 1.13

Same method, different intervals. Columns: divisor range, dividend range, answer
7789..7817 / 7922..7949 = 1.11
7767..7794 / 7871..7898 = 1.15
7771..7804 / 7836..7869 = 1.07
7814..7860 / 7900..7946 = 1.09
